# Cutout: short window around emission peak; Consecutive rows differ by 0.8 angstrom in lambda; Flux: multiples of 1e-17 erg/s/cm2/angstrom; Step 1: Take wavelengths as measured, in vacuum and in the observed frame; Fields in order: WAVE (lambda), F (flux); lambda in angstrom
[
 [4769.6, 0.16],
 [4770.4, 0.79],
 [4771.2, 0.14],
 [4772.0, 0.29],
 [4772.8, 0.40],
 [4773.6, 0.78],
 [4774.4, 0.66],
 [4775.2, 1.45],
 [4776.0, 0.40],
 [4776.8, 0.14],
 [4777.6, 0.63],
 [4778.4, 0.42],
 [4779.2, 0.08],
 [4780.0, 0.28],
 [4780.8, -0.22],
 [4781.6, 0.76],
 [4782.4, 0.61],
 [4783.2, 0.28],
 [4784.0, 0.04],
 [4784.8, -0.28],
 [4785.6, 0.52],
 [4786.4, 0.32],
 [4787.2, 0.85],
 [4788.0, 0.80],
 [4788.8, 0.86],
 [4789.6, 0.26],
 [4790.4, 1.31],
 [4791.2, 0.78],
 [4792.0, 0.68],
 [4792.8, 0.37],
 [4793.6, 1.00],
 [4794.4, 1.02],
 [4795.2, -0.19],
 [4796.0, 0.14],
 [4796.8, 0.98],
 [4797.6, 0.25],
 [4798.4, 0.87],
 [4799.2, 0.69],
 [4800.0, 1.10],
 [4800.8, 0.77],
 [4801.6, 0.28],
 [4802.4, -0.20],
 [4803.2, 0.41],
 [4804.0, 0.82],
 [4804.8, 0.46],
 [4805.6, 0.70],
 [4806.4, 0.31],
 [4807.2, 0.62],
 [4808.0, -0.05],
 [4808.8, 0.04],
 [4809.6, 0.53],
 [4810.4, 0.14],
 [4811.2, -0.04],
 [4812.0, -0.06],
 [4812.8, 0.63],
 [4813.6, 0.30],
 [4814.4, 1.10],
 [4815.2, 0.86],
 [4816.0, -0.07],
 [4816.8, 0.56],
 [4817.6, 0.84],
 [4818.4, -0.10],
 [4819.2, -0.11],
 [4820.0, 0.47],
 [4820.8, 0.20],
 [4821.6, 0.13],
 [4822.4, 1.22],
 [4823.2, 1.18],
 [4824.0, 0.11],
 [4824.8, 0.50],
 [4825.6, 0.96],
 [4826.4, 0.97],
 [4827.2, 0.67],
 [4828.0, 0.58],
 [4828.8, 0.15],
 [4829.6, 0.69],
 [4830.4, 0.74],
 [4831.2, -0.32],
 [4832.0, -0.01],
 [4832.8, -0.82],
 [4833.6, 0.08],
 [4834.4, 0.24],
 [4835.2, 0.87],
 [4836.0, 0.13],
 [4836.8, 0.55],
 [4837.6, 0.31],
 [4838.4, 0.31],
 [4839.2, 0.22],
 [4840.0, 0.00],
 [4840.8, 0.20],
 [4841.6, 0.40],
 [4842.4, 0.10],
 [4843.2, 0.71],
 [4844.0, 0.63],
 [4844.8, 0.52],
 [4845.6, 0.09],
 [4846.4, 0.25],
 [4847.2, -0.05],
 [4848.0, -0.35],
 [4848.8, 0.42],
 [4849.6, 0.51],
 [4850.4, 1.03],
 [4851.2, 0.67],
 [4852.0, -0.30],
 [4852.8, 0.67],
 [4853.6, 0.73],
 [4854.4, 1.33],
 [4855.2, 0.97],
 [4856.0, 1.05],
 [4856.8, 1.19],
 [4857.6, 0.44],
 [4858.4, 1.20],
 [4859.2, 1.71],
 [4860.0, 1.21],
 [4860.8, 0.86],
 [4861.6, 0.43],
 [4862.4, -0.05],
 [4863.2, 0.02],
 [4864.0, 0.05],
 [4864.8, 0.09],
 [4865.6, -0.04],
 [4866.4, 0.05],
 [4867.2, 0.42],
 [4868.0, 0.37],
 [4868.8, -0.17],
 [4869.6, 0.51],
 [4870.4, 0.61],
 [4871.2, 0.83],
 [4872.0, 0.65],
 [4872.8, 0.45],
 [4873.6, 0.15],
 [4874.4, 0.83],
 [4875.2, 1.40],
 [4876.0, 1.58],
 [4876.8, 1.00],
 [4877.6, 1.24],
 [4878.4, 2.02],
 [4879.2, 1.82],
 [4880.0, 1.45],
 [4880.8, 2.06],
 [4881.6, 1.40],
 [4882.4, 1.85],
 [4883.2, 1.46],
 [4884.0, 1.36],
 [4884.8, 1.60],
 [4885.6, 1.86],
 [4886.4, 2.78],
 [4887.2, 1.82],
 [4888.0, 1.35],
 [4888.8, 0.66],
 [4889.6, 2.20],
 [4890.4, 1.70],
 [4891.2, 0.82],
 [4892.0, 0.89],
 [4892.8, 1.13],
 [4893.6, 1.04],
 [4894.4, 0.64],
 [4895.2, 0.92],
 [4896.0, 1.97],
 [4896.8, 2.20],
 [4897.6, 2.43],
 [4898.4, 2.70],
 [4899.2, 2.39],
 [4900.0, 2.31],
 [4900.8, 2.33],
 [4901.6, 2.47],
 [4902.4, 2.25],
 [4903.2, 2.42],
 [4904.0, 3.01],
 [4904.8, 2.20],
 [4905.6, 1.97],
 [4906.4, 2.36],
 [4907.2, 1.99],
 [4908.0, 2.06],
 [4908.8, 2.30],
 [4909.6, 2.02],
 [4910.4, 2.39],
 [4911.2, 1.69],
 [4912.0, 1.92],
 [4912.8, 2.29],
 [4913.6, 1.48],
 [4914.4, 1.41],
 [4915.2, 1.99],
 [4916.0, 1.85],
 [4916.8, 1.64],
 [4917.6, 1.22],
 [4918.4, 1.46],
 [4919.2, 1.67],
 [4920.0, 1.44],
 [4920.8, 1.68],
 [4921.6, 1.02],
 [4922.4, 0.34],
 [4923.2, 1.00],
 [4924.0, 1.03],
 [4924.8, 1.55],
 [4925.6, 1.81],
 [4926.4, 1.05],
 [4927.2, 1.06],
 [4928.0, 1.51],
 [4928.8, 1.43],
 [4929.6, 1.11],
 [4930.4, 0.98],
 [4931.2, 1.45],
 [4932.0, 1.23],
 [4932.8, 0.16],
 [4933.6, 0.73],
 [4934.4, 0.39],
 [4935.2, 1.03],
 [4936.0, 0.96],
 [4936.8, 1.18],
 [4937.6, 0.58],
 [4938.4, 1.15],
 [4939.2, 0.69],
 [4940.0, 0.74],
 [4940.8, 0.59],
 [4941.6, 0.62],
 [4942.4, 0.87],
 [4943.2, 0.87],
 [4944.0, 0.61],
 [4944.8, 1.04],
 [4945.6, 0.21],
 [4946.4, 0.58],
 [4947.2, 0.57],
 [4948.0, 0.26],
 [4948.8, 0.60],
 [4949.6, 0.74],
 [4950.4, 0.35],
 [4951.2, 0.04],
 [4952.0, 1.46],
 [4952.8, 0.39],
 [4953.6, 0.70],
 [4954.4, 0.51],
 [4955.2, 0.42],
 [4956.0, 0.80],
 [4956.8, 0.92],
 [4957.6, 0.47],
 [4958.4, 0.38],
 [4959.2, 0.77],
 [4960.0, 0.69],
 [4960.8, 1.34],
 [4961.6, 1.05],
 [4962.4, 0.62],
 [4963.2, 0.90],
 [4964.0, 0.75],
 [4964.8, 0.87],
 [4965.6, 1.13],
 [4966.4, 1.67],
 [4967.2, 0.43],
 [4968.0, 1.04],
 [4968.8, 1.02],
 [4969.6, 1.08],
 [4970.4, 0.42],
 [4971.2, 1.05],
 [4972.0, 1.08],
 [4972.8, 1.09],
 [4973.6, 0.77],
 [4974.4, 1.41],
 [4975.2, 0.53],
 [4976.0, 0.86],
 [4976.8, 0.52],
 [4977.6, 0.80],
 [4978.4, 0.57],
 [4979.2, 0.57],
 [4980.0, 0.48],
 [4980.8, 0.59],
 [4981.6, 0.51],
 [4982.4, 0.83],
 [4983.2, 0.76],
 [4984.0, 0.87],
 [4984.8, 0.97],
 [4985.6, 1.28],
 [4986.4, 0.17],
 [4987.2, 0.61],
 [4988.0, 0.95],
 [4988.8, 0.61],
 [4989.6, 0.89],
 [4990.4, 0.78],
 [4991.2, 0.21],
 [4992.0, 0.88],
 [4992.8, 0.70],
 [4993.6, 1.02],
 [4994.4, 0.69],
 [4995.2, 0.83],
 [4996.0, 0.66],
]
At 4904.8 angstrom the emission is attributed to Lyman alpha 1216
